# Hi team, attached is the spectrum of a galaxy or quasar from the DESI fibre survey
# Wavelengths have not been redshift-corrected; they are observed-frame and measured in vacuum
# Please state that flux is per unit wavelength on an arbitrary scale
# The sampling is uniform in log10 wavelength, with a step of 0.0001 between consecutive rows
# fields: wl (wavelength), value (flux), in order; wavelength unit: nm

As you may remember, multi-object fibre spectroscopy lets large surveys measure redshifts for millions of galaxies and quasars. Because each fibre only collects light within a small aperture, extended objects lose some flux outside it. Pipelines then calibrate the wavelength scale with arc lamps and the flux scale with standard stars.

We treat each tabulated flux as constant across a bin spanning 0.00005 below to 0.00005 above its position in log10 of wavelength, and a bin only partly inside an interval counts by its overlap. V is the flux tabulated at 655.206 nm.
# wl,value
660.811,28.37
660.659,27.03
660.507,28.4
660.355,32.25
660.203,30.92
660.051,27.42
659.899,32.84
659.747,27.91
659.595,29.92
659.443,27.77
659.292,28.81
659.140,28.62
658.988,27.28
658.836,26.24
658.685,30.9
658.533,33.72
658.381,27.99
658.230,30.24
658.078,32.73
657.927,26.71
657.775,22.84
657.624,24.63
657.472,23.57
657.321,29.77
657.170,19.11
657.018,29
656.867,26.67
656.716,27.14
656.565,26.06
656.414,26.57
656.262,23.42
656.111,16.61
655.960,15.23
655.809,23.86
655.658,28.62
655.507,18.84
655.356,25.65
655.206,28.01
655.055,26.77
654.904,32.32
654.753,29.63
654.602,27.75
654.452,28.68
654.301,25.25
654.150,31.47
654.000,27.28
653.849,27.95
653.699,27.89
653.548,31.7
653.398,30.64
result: 28.01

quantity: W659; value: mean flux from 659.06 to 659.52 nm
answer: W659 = 28.4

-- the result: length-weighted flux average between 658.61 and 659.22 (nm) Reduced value 28.3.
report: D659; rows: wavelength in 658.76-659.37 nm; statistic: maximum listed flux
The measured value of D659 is 28.81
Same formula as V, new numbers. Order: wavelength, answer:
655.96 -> 15.23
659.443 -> 27.77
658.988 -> 27.28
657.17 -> 19.11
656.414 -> 26.57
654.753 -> 29.63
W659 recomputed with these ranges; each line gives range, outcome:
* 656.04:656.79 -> 24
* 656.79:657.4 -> 26.1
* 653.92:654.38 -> 28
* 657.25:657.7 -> 26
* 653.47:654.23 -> 29.3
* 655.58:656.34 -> 21.5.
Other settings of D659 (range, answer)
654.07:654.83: 31.47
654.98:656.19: 28.62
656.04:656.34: 23.42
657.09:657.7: 29.77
